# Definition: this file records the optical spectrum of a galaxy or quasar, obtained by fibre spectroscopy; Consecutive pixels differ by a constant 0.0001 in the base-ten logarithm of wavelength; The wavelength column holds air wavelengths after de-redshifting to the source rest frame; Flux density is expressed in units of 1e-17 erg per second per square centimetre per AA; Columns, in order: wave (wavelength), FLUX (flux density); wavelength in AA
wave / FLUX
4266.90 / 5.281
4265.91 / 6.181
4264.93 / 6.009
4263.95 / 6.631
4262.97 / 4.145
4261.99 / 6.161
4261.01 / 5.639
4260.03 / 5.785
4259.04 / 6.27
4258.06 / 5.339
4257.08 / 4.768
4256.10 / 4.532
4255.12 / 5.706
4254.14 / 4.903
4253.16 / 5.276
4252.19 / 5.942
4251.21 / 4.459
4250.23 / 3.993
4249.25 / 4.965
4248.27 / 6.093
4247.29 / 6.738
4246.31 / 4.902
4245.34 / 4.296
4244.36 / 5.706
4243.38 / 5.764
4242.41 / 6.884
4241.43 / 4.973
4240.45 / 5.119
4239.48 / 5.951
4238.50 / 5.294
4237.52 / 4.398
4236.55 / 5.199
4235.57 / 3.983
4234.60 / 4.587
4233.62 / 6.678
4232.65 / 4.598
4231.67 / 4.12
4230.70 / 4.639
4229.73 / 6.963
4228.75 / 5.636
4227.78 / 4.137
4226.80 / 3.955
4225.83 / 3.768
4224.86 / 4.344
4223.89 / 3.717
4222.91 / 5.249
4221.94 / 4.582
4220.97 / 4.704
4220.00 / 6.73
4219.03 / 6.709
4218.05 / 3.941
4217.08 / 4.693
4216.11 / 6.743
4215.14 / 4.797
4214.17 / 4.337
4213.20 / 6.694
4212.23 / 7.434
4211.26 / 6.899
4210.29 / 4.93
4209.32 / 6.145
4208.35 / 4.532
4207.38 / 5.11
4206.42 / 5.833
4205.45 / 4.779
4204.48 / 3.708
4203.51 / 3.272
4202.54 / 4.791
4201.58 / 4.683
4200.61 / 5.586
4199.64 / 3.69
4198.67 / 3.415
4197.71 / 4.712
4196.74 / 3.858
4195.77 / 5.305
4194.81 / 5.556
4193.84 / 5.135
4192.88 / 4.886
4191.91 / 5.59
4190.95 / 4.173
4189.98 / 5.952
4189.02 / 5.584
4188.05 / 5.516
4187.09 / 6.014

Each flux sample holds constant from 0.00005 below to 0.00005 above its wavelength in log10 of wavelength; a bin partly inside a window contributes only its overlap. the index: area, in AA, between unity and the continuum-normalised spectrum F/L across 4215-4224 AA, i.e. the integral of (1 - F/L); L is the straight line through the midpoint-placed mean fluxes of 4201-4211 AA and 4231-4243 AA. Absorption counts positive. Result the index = -0.53 AA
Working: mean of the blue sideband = 4.84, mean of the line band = 5.26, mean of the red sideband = 5.15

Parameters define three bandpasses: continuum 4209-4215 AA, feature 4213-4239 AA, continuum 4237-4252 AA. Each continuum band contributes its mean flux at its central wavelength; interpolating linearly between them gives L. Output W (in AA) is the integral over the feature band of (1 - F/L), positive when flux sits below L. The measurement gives 3.26 AA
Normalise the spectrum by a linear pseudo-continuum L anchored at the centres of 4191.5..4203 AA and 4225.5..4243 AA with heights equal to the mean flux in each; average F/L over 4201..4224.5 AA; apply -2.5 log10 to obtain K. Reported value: -0.07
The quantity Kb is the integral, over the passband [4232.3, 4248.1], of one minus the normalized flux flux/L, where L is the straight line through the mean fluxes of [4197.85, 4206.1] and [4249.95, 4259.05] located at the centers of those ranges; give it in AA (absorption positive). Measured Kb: -1.51 AA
